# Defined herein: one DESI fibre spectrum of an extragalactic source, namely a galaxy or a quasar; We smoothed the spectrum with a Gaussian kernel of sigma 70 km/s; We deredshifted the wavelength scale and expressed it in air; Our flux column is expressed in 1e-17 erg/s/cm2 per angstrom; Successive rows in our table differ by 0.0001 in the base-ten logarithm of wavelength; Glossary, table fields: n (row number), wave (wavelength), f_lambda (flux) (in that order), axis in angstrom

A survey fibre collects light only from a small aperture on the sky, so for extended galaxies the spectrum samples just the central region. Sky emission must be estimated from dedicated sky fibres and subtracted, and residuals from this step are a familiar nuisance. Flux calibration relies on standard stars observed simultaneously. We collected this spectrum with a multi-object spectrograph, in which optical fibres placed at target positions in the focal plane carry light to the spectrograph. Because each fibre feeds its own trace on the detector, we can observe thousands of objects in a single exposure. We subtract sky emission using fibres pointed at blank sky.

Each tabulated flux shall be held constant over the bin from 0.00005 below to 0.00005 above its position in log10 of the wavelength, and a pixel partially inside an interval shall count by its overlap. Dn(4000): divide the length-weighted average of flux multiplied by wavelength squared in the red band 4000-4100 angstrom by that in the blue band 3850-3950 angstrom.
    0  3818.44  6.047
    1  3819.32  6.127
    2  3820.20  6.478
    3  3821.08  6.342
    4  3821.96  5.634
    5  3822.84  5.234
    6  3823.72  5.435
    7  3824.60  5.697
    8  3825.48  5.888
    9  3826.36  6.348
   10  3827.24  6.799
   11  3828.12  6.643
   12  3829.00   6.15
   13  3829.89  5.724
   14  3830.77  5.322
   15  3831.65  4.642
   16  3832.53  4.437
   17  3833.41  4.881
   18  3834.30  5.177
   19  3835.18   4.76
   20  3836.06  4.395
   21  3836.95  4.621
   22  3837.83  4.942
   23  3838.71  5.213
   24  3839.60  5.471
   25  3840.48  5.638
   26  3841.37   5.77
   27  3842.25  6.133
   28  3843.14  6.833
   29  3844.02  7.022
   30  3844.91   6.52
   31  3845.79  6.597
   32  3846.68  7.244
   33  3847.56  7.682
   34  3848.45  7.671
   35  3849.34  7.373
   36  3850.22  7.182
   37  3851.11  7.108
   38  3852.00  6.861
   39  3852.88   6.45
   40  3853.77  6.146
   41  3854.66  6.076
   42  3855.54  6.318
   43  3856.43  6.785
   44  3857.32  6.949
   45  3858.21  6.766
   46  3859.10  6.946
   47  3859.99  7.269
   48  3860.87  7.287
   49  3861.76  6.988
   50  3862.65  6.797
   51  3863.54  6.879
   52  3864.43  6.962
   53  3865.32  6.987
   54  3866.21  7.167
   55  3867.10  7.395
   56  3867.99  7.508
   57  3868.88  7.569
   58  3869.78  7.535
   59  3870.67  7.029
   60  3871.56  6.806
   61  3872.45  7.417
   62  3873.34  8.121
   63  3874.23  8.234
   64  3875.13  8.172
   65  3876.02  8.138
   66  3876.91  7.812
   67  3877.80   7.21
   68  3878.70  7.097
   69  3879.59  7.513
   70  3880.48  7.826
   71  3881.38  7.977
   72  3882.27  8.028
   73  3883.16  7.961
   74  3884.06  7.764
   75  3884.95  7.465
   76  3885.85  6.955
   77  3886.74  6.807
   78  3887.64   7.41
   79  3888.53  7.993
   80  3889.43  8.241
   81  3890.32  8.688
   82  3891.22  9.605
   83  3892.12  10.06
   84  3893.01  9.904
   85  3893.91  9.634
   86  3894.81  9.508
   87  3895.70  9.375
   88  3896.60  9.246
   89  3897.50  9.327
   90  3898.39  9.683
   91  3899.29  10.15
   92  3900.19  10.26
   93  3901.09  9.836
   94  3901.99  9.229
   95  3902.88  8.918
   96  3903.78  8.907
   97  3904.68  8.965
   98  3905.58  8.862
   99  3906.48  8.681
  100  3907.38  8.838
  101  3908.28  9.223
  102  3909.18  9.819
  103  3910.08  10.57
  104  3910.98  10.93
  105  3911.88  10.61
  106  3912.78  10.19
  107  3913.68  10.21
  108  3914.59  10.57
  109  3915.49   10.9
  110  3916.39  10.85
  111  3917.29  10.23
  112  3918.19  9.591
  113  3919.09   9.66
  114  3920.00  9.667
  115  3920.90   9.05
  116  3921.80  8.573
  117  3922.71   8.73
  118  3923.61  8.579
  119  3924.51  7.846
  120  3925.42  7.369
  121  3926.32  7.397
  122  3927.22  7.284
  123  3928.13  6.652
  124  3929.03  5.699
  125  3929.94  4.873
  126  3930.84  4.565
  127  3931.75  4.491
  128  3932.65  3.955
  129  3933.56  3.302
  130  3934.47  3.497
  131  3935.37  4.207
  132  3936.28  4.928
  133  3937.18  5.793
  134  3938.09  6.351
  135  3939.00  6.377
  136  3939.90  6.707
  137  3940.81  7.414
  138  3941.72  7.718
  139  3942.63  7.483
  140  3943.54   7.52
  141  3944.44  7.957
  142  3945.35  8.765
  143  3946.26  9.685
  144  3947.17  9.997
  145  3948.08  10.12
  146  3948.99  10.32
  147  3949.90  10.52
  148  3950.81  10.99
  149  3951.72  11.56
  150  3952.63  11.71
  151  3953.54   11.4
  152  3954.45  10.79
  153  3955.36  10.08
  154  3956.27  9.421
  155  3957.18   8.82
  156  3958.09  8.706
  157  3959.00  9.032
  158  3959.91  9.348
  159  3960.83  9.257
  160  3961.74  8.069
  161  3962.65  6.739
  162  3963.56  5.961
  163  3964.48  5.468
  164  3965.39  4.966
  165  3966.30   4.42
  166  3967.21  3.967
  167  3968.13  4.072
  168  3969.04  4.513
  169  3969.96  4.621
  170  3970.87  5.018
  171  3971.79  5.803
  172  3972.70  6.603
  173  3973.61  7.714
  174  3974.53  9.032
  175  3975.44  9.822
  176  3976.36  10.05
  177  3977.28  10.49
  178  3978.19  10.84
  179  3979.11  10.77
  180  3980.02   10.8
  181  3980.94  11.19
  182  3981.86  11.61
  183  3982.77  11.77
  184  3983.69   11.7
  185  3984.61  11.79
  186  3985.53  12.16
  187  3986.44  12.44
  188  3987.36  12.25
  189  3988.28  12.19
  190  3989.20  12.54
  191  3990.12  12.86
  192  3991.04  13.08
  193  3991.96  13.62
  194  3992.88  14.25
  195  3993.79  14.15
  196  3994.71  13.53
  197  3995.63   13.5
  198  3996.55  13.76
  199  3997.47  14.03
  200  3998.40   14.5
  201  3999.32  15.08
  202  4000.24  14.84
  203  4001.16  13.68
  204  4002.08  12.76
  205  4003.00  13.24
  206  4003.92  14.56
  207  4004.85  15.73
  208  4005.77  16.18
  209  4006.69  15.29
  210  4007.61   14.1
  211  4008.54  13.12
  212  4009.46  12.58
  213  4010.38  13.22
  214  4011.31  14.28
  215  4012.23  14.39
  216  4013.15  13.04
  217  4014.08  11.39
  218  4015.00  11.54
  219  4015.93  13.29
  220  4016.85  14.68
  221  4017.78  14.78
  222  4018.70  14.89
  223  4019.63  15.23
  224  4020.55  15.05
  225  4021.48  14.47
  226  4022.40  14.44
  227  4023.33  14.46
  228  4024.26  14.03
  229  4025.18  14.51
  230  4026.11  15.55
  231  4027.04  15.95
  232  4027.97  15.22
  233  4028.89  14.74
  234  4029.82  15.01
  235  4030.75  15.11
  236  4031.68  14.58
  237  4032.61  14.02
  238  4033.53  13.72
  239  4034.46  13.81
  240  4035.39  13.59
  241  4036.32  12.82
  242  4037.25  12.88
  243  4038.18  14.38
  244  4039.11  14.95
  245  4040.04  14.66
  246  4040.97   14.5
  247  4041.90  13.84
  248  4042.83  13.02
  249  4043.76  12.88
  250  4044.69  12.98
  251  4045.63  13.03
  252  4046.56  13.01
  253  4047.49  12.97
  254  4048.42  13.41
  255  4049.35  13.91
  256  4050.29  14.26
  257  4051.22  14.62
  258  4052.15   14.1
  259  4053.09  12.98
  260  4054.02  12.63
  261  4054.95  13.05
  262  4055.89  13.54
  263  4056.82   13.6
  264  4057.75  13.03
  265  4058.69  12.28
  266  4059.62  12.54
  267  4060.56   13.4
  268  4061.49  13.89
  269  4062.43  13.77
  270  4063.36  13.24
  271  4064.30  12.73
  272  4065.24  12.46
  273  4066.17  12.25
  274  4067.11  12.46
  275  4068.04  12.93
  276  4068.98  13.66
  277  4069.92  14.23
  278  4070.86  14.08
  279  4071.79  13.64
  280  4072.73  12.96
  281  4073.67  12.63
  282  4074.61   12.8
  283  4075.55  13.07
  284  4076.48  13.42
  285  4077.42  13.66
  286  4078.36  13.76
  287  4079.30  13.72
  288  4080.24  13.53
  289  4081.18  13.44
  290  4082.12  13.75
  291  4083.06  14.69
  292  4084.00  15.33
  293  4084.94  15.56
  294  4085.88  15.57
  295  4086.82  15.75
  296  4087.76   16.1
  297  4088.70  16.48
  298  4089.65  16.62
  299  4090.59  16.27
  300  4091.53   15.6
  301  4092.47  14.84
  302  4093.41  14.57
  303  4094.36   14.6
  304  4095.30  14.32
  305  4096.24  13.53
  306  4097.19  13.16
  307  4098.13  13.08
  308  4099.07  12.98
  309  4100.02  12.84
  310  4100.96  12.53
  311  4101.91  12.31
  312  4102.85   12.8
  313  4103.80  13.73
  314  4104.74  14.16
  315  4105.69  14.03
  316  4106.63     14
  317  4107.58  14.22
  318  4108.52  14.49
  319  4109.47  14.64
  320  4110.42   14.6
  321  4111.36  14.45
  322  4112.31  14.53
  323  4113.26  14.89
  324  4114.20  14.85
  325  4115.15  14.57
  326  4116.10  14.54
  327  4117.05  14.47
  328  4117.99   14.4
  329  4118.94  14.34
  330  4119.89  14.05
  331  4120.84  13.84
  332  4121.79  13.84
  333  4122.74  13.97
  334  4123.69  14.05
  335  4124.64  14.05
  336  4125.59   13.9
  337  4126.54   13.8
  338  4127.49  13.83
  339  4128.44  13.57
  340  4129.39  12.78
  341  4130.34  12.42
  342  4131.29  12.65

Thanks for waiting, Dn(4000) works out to 1.9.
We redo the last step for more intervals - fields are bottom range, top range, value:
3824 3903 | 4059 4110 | 2.15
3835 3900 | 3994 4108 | 2.07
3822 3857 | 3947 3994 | 1.70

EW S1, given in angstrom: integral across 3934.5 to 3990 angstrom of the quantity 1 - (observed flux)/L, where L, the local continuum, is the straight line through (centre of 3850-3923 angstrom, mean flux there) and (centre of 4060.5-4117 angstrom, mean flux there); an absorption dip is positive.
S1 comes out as 9.6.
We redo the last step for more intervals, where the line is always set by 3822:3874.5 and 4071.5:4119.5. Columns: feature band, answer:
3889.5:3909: -3.2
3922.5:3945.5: 7.1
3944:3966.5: 1.7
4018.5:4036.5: -3.8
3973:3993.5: -1.5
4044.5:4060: -0.5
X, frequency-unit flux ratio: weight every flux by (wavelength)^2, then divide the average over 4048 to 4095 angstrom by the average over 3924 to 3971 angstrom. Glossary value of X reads 2.03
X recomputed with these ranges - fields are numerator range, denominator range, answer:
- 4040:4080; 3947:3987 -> 1.56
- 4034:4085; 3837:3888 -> 2.12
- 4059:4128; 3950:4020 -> 1.32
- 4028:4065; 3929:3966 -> 1.86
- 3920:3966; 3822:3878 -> 1.24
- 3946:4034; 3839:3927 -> 1.52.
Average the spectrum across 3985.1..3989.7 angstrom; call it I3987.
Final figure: 12.3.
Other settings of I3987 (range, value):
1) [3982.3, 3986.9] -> 12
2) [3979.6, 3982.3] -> 11.2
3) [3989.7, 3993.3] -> 13.4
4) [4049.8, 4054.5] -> 13.7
